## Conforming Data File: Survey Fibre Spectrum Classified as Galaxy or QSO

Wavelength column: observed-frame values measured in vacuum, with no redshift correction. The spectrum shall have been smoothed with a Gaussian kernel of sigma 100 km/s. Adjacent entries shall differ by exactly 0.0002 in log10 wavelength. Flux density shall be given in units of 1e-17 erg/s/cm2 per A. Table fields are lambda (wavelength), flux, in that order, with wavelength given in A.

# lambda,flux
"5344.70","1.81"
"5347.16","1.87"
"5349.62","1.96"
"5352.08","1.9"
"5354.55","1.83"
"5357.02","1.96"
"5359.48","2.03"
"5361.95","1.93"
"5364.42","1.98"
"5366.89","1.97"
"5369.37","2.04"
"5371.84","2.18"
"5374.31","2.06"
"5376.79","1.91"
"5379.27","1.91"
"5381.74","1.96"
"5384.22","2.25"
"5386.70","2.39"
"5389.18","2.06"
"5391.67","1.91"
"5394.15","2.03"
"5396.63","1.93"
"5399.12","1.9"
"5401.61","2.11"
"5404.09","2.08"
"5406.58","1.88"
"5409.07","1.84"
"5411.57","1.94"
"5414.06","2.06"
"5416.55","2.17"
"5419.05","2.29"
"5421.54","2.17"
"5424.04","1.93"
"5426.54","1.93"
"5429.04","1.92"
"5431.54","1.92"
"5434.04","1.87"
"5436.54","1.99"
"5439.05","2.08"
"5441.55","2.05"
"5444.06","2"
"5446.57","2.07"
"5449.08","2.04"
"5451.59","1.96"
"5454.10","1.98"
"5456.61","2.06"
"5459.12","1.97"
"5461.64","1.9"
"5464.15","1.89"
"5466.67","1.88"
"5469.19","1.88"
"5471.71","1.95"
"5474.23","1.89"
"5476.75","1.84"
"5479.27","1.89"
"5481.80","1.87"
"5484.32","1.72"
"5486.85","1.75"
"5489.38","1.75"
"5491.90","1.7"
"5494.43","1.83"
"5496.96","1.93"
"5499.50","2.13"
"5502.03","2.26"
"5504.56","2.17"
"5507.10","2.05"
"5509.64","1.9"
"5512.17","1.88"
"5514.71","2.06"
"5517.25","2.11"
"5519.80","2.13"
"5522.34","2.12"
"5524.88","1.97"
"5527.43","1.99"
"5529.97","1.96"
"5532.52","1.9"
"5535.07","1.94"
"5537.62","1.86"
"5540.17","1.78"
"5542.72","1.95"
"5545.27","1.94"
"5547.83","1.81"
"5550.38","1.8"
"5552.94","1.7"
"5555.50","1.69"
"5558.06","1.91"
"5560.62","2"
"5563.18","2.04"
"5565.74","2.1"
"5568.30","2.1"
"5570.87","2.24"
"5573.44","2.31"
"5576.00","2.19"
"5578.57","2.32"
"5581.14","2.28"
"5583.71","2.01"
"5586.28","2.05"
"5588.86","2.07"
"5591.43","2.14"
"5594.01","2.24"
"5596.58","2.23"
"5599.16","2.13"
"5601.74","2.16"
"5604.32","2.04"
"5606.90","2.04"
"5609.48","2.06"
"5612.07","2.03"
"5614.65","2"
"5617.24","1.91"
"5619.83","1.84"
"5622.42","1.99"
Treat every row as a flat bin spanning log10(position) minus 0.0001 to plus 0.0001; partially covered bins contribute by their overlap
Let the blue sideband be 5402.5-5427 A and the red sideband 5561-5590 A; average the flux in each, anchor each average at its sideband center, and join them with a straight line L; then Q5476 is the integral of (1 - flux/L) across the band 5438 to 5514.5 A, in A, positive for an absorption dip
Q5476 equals 5.0 A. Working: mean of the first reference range 2.03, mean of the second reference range 2.15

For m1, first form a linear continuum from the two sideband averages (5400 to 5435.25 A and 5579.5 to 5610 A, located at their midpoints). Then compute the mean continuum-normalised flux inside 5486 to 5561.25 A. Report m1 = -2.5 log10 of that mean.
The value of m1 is 0.08 mag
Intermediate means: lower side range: 2.01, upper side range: 2.12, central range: 1.93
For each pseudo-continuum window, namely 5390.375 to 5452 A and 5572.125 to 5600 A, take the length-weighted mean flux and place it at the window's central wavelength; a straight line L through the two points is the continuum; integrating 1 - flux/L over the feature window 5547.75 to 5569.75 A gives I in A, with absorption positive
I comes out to 2.43 A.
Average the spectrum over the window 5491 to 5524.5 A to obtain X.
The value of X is 2.02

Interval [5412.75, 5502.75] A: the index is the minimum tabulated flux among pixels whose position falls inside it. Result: 1.7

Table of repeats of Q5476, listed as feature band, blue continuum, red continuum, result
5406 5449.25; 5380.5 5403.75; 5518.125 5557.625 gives 0.3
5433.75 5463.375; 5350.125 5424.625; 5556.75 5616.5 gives 0.7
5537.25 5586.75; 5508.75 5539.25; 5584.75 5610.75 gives 1.1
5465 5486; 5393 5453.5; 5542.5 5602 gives 1.7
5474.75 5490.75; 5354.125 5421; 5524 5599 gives 1.7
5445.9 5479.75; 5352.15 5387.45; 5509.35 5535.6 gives 1.1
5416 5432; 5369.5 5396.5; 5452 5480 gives -0.4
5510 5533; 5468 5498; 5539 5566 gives -1.9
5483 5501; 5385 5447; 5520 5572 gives 1.3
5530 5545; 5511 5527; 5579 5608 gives 1.2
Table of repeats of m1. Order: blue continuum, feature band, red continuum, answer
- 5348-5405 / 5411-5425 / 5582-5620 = -0.04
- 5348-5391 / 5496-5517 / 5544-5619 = -0.01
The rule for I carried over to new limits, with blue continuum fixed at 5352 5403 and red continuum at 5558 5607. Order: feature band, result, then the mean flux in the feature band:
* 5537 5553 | 2.1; 1.84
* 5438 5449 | 0.0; 2.05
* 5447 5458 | 0.2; 2.02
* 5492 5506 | 0.4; 2.03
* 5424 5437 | 0.8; 1.92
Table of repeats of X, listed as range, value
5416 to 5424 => 2.17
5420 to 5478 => 1.97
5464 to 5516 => 1.92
